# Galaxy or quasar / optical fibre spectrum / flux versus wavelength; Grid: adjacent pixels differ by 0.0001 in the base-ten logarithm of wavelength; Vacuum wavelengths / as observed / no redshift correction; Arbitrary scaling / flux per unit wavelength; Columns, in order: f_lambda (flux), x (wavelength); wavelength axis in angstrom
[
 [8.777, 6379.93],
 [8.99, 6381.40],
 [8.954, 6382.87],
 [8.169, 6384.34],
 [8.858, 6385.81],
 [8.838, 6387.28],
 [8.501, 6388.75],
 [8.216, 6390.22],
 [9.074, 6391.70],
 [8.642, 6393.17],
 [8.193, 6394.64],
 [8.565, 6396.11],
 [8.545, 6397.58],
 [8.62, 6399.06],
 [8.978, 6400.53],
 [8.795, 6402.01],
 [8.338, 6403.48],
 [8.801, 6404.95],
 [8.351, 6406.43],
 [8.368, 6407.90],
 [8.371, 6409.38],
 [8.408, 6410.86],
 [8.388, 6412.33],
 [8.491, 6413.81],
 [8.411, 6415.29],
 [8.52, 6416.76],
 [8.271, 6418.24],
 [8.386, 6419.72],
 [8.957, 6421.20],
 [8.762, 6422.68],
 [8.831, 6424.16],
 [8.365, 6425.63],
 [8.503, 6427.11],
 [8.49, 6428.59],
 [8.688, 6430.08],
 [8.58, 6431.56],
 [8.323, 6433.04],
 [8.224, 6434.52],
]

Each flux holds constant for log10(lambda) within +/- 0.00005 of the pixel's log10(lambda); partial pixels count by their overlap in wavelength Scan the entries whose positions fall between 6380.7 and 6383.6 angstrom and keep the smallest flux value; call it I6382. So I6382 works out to 8.954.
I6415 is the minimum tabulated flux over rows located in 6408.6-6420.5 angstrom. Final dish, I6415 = 8.271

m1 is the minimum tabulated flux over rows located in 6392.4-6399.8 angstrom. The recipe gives 8.193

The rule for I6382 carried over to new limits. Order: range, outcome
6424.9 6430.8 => 8.365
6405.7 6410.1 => 8.351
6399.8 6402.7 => 8.795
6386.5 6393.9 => 8.216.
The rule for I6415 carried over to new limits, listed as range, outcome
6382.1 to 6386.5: 8.169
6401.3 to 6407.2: 8.338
